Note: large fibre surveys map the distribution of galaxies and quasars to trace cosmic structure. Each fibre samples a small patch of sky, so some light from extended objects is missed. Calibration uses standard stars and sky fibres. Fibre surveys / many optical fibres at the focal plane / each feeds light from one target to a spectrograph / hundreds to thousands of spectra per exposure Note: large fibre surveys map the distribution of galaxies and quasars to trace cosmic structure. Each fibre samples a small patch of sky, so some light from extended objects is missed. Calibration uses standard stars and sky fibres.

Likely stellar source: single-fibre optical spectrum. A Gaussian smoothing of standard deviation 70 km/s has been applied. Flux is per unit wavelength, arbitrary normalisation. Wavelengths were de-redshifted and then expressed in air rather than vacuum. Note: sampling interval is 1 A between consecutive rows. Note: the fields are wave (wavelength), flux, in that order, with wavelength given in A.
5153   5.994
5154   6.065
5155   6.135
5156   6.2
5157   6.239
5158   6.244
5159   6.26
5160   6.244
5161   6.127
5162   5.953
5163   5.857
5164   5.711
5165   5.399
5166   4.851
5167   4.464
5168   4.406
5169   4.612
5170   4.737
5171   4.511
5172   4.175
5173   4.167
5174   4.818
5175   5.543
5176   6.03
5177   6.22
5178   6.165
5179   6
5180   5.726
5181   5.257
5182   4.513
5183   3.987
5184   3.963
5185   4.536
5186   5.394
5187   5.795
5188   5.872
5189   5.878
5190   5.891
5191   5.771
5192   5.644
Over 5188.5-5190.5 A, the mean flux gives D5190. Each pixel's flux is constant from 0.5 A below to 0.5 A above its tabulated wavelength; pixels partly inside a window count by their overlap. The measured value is 5.88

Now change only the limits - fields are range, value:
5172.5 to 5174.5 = 4.49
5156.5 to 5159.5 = 6.25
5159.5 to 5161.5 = 6.19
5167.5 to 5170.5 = 4.58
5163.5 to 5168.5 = 4.97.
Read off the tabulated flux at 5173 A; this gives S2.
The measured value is 4.167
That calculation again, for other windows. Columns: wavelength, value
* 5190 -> 5.891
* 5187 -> 5.795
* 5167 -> 4.464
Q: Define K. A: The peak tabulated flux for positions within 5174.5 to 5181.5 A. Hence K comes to 6.22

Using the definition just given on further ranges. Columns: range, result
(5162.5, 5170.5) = 5.857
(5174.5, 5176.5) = 6.03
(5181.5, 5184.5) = 4.513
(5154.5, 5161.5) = 6.26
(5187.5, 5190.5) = 5.891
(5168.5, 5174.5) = 4.818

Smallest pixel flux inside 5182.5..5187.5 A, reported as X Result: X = 3.963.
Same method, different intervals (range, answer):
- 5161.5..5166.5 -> 4.851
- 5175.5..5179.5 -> 6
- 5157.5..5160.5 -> 6.244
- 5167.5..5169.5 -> 4.406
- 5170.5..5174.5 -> 4.167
